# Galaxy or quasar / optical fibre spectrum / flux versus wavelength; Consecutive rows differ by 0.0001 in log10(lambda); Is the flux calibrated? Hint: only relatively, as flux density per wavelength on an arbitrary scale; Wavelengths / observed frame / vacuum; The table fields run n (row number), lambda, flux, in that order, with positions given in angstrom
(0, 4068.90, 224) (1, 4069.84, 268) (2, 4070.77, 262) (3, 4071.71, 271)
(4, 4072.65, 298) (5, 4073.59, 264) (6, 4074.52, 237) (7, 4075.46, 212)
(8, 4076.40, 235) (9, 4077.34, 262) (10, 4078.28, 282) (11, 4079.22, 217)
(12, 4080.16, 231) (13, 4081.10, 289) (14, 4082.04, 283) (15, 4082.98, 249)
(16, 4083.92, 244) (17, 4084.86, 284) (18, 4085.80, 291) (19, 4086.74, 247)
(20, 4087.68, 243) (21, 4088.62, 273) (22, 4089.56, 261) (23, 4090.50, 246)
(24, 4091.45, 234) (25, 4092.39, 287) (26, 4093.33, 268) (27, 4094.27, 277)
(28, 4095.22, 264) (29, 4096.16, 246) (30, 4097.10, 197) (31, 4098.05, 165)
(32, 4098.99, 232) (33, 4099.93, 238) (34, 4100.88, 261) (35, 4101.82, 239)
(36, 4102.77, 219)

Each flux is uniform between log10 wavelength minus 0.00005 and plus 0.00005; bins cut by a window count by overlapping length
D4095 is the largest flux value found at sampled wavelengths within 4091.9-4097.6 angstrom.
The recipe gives 287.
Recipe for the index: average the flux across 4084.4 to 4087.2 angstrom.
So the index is 274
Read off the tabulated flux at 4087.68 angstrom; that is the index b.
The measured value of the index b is 243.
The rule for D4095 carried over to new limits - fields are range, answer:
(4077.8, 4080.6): 282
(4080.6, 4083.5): 289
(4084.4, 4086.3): 291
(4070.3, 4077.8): 298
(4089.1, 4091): 261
